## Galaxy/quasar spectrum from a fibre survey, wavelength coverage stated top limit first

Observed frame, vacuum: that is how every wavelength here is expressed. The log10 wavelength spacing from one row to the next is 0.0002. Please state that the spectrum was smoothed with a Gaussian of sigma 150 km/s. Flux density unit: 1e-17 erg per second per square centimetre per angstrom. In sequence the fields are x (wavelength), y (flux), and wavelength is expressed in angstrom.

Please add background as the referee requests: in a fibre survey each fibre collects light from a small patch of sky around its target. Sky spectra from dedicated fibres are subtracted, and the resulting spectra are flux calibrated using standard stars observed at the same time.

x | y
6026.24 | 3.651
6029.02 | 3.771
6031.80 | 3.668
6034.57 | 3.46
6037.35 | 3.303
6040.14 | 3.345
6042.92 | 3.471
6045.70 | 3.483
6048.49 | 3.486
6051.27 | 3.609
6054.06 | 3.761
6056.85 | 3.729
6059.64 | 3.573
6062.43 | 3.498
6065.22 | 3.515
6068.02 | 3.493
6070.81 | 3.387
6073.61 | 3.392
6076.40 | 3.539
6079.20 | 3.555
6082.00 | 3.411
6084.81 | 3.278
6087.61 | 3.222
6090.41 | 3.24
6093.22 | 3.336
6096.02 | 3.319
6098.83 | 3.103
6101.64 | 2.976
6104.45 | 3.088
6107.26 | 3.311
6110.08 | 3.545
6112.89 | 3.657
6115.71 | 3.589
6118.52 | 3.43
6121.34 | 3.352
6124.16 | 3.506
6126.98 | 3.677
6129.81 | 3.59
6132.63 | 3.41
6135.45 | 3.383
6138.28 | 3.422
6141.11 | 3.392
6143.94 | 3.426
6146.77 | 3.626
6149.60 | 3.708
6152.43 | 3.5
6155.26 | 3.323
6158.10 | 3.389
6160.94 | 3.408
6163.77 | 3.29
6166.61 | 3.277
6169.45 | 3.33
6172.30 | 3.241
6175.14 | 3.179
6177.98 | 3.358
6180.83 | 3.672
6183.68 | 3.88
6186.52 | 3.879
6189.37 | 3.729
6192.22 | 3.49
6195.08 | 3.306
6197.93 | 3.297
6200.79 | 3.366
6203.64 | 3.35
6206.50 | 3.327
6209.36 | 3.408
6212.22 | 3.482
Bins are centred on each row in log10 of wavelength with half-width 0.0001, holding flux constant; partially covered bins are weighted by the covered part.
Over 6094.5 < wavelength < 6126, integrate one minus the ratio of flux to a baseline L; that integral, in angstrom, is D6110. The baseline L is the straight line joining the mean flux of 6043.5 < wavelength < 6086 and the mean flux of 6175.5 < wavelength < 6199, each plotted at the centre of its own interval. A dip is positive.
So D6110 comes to 1.56 angstrom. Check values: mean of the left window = 3.51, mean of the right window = 3.56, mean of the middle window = 3.36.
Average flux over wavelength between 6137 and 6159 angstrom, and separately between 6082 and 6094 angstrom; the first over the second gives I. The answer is 1.1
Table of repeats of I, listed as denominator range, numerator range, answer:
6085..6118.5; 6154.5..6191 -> 1.04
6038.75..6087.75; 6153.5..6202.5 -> 0.98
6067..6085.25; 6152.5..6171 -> 0.97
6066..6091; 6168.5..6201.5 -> 1.02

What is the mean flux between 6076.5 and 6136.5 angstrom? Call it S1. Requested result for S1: 3.38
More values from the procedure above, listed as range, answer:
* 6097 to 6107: 3.1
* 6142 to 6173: 3.41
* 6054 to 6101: 3.42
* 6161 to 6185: 3.4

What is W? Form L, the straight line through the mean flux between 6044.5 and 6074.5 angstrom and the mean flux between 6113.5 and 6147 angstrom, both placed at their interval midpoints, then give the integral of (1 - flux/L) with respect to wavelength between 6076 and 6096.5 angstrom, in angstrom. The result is 1.0 angstrom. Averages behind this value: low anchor 3.54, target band 3.36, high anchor 3.48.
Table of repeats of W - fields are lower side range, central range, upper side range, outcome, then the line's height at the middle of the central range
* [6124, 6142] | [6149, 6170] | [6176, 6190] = 1.1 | 3.59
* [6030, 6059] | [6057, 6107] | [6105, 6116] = 2.1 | 3.51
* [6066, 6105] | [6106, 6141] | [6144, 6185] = -1.1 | 3.38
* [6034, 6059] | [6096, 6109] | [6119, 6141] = 1.2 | 3.49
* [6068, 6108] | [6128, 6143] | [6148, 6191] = -0.2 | 3.41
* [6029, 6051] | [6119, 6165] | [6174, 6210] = 0.3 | 3.49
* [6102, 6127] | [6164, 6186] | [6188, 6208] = -0.1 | 3.41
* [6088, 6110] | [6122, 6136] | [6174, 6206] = -0.9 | 3.31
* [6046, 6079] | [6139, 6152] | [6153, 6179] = -0.7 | 3.36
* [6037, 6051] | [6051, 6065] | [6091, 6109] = -1.0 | 3.38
